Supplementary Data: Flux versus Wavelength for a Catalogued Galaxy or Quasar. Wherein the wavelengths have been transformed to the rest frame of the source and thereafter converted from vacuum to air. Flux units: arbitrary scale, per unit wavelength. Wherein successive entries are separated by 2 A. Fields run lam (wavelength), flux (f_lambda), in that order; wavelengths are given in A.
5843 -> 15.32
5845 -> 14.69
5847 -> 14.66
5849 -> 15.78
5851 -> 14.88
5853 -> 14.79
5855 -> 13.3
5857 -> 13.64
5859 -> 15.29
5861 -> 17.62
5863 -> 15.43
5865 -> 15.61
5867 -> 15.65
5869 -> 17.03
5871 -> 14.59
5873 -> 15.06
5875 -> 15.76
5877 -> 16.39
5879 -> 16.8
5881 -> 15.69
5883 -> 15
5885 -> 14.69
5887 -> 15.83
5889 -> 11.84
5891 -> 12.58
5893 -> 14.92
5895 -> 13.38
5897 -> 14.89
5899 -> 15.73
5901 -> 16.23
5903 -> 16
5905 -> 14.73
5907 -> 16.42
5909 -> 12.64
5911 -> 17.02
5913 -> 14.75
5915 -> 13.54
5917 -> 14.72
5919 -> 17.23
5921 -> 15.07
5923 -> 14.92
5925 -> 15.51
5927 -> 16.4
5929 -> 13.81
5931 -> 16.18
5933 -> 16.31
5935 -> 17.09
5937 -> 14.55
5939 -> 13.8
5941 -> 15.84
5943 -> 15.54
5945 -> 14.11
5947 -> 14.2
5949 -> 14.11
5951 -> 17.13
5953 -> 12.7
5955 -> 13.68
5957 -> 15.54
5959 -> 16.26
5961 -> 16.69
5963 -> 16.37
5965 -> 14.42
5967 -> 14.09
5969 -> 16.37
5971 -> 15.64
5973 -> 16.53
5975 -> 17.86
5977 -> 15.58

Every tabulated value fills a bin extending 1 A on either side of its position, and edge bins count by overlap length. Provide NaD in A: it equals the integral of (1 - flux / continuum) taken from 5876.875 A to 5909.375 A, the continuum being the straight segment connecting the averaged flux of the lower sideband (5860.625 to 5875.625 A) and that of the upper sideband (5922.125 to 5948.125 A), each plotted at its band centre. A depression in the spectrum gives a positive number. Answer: 1.3 A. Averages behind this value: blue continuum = 15.8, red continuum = 15.2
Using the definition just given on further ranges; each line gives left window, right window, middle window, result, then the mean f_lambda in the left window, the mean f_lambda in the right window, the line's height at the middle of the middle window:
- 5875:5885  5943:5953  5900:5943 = -0.6 A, 15.8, 14.7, 15.2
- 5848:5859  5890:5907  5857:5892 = -1.4 A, 14.6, 14.9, 14.7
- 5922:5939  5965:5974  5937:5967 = 1.0 A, 15.5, 15.5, 15.5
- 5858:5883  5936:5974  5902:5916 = 0.5 A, 15.9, 15.1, 15.5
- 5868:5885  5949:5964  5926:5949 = 0.4 A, 15.7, 15.4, 15.5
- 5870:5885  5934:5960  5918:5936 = -0.8 A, 15.6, 15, 15.1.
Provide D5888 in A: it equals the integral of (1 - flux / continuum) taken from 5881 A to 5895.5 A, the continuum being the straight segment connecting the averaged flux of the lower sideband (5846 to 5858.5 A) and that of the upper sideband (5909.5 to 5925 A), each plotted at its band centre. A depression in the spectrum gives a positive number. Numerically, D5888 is 0.7 A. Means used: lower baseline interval 14.5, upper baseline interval 15.2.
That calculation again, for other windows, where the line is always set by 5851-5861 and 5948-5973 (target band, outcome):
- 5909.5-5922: -0.2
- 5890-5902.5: 0.2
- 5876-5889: -0.5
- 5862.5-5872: -0.6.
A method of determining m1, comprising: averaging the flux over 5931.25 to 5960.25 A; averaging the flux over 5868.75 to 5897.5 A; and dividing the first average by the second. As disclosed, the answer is 1.01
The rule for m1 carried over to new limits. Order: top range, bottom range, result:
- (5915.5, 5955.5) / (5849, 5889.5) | 0.99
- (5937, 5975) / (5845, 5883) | 0.99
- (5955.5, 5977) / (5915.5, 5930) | 1.04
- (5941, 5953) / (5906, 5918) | 1.00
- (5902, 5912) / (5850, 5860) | 1.07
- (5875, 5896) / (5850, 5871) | 0.97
